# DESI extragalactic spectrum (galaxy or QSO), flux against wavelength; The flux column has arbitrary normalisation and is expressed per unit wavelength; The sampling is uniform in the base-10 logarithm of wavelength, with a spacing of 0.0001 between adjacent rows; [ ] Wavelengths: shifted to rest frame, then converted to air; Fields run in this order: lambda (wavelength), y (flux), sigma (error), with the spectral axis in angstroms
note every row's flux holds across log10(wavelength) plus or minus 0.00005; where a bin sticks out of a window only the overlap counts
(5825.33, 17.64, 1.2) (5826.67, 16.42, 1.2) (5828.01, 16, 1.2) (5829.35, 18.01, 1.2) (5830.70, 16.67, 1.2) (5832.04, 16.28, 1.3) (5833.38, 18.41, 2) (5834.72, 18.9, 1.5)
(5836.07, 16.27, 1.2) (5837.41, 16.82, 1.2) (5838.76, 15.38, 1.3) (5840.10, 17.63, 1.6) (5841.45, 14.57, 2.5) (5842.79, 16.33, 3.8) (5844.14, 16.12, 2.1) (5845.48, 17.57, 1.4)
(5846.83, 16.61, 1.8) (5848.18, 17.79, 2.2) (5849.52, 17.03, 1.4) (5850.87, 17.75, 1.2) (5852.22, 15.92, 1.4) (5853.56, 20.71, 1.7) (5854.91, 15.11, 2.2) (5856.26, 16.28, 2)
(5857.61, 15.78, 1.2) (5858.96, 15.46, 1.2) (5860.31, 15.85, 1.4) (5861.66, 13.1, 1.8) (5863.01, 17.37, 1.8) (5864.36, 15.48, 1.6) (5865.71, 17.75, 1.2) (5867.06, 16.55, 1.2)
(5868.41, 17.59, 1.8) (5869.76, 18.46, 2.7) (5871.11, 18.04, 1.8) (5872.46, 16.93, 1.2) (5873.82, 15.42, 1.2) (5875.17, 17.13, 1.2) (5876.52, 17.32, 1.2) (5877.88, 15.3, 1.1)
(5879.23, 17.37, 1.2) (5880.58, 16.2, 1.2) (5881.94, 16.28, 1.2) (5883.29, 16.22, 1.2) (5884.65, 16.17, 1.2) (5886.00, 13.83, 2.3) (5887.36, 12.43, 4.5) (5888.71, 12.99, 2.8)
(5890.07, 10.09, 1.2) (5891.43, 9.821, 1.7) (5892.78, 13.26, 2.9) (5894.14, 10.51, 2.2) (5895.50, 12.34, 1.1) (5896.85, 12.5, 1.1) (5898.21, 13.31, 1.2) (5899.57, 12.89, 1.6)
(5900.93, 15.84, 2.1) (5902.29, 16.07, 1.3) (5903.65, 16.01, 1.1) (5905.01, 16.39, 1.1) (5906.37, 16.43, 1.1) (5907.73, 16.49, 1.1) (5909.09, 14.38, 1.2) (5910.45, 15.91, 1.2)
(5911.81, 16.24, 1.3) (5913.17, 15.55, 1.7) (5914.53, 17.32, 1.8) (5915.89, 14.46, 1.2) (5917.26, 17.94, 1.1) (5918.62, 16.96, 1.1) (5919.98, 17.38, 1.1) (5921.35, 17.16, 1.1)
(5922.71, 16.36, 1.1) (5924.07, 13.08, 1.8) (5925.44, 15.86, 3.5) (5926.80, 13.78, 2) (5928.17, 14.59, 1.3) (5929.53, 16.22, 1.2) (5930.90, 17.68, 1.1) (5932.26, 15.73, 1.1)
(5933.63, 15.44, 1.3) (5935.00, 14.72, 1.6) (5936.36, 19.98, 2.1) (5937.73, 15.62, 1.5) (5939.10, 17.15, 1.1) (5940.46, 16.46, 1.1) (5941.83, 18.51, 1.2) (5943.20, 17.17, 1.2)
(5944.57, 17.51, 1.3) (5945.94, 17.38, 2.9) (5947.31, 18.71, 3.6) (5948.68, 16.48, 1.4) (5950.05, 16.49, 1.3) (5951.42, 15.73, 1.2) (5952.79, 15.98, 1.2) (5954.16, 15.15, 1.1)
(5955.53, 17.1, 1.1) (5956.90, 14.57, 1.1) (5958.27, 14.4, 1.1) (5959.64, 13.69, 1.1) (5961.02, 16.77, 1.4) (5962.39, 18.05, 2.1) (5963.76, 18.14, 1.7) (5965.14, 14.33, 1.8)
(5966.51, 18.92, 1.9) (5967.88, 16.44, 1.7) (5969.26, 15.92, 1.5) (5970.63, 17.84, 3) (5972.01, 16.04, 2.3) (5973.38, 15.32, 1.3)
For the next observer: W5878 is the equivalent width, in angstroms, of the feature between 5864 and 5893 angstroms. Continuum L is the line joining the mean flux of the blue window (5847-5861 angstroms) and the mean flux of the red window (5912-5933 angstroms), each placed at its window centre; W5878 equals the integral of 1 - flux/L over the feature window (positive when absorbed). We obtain 1.7 angstroms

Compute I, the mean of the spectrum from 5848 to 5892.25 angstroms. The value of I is 15.9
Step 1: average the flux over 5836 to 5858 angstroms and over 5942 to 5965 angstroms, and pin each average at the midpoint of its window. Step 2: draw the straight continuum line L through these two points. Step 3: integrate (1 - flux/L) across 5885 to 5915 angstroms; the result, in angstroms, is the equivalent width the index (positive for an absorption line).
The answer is 4.4 angstroms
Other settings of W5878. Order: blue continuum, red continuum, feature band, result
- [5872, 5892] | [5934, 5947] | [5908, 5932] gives 0.6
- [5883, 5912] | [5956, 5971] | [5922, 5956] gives -2.0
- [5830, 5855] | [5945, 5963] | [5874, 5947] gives 4.5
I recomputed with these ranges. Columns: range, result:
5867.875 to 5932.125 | 15.3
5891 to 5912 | 14.3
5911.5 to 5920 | 16.5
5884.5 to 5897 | 12.2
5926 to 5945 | 16.5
